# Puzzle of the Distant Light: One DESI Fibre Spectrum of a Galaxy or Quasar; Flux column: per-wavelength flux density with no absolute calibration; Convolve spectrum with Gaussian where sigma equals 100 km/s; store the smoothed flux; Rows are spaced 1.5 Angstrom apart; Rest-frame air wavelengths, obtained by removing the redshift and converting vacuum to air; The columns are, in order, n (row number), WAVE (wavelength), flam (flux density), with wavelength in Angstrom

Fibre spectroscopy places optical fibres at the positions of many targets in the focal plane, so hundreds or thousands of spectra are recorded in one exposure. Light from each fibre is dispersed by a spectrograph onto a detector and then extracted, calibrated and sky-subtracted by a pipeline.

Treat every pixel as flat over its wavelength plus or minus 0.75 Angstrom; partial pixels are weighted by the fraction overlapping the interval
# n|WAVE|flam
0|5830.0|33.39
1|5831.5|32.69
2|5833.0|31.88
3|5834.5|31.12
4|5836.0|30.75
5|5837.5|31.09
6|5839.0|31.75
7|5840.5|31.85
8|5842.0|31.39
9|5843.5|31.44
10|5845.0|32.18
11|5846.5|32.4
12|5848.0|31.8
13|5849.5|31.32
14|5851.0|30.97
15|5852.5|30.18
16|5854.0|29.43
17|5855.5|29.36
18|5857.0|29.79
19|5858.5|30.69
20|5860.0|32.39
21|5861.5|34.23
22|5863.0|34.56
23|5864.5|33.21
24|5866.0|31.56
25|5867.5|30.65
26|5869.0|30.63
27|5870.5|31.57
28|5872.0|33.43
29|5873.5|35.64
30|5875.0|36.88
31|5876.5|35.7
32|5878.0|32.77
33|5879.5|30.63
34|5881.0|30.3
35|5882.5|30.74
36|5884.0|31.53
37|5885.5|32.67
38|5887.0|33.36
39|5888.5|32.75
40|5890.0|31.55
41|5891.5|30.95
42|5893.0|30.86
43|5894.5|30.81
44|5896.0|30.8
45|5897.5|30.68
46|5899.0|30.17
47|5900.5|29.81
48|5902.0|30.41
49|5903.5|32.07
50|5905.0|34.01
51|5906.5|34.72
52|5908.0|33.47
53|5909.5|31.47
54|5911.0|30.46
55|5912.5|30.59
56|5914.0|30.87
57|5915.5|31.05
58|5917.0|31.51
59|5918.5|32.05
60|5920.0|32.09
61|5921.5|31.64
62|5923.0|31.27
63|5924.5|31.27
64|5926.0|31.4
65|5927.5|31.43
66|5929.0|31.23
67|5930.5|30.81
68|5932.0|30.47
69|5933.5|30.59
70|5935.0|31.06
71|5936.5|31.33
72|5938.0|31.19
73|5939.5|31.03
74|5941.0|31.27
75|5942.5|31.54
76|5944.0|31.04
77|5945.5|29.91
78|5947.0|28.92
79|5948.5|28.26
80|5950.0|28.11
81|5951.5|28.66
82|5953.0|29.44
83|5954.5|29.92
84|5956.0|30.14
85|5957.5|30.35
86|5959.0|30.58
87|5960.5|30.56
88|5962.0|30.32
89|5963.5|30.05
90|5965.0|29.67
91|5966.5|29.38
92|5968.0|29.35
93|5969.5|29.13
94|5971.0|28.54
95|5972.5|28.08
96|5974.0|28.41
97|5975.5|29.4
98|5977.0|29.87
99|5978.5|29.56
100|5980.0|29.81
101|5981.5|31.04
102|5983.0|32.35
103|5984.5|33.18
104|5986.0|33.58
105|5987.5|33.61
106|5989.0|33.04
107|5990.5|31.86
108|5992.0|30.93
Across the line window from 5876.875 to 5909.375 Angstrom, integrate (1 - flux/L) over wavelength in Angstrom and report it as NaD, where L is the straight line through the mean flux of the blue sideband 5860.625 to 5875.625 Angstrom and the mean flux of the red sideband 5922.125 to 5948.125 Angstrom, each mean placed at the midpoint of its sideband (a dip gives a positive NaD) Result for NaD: 0.6 Angstrom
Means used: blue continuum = 33.2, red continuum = 30.9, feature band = 31.7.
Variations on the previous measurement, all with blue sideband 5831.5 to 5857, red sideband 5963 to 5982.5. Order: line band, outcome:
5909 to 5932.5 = -0.8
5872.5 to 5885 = -0.9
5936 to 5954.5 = -0.1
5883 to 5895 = -0.5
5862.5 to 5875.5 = -0.9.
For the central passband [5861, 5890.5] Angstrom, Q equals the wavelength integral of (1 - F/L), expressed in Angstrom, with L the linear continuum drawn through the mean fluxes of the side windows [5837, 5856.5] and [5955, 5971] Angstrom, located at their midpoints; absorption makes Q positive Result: -1.8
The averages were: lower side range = 31.1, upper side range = 29.9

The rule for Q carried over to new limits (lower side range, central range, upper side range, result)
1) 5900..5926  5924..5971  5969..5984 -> 0.6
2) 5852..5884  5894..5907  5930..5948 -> 0.0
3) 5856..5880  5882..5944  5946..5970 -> -0.6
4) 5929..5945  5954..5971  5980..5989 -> 1.0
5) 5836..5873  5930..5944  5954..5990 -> -0.1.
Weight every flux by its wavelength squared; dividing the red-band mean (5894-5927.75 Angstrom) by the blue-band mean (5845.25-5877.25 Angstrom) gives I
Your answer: 0.99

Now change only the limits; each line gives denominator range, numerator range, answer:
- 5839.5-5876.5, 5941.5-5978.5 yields 0.96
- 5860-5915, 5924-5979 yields 0.96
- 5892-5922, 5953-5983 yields 0.96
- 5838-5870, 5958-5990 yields 1.01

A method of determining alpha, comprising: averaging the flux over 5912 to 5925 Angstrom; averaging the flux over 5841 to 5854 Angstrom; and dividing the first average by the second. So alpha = 1.0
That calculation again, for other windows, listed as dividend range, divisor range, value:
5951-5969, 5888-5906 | 0.96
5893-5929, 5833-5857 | 1.01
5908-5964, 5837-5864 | 0.97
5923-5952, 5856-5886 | 0.94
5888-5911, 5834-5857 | 1.02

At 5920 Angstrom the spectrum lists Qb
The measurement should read 32.09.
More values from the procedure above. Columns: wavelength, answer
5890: 31.55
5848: 31.8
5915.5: 31.05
